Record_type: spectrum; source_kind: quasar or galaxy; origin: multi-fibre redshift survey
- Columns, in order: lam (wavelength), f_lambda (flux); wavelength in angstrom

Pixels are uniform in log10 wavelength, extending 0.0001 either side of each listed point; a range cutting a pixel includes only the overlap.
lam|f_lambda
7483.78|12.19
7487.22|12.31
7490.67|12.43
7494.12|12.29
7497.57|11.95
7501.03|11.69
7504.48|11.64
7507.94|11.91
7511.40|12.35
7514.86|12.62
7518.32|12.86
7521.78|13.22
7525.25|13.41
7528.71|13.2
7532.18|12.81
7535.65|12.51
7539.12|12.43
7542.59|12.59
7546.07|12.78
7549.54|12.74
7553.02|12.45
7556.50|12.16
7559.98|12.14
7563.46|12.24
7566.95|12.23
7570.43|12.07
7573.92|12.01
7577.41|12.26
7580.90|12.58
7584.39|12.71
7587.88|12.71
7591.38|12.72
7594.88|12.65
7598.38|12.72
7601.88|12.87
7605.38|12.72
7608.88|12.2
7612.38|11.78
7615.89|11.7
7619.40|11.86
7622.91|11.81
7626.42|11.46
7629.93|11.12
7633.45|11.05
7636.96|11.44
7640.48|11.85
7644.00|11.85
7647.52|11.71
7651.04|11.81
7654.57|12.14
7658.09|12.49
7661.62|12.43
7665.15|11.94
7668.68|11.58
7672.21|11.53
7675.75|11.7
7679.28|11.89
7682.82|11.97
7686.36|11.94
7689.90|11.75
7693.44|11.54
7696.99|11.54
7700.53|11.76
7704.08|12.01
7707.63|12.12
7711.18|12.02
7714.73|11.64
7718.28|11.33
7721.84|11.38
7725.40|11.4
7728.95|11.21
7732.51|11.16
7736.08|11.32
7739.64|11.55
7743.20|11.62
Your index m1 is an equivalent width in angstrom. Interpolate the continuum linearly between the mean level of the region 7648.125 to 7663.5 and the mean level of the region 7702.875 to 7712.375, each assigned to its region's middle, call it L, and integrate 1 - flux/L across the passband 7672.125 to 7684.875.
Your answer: 0.3 angstrom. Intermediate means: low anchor 12.2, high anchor 12.1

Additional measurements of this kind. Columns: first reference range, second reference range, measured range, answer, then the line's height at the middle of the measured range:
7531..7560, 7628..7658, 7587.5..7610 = -1.1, 12.1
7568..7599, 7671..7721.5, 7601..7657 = 1.7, 12.2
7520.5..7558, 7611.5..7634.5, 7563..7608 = -1.6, 12.1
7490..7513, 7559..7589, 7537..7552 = -0.5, 12.2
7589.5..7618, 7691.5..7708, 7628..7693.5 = 1.3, 12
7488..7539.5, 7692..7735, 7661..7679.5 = 0.0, 11.8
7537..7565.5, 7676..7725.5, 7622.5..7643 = 1.0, 12.1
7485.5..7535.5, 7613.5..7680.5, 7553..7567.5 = 0.0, 12.2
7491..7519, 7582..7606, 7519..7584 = -0.6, 12.4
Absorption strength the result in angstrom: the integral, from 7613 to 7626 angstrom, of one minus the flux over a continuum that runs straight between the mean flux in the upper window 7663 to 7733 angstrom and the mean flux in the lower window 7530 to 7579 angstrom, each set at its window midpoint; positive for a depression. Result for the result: 0.3 angstrom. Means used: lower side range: 12.4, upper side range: 11.7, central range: 11.8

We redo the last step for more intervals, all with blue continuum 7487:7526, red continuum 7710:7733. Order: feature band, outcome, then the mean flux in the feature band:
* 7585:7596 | -0.6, 12.7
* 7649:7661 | -0.4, 12.2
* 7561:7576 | 0.0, 12.1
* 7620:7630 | 0.2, 11.6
